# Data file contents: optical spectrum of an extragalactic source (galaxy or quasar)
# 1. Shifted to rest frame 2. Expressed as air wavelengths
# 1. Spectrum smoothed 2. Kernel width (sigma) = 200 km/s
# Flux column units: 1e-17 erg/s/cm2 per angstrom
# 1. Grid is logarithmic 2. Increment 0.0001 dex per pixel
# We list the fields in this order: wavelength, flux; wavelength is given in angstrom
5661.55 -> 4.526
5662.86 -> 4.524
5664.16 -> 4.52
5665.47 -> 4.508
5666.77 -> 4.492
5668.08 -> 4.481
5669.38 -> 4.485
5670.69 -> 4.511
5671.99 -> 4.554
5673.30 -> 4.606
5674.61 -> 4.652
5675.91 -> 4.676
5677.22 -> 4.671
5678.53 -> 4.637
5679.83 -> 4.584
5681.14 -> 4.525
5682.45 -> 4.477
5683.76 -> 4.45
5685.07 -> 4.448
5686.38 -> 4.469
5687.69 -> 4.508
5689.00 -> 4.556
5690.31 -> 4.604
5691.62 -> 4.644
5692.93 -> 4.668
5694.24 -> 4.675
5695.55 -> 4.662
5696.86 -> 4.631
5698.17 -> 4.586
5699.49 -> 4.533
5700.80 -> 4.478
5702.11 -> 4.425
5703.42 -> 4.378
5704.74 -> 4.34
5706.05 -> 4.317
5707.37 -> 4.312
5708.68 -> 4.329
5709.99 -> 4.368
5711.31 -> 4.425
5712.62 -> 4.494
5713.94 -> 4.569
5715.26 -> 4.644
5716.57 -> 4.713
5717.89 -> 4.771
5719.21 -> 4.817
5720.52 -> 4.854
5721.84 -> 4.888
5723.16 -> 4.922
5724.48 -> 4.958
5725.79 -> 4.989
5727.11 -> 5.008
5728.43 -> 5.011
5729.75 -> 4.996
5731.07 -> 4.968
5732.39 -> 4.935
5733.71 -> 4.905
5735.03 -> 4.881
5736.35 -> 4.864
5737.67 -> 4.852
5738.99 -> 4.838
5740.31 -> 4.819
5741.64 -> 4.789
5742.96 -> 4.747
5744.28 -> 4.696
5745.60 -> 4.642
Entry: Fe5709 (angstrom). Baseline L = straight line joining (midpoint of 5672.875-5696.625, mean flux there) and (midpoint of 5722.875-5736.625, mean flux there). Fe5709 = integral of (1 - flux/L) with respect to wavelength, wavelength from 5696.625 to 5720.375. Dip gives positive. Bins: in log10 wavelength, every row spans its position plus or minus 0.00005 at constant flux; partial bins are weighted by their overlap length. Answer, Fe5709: 1.3 angstrom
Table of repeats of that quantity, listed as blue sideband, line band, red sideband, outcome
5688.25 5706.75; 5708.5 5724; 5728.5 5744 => 0.1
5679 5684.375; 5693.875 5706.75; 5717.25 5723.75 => 0.5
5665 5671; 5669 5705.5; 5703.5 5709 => -1.2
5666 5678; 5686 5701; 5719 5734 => 0.4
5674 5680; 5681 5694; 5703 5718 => 0.2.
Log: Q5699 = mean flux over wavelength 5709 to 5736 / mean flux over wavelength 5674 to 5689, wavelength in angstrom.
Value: 1.1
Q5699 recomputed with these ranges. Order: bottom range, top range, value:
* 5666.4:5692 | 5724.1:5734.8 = 1.09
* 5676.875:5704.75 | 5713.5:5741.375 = 1.07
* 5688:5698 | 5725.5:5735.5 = 1.07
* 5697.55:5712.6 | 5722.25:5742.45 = 1.11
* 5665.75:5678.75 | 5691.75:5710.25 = 0.98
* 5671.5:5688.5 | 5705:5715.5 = 0.97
